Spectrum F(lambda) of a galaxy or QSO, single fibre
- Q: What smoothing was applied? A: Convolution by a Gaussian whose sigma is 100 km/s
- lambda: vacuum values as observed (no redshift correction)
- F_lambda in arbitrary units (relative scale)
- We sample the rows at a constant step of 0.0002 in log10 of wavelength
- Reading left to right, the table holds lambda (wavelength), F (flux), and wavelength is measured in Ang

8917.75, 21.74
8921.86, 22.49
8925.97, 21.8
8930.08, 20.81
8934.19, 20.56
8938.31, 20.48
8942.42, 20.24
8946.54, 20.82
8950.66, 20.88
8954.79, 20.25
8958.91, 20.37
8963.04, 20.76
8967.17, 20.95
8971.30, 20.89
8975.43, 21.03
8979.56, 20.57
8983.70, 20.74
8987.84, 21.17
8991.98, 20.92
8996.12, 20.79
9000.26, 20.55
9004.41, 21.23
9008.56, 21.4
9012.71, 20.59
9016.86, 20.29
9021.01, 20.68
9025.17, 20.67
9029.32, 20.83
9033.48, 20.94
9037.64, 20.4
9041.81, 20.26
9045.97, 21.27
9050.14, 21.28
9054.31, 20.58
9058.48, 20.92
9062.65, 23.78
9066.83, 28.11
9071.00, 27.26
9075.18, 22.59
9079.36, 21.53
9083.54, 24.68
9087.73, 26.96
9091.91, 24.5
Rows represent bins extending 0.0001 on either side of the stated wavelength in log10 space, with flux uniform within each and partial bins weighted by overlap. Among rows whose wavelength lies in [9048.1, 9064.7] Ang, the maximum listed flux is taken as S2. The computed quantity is 23.78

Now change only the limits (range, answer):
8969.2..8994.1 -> 21.17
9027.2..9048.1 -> 21.27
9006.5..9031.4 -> 21.4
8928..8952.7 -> 20.88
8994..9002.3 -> 20.79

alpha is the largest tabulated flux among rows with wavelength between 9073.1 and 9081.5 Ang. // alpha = 22.59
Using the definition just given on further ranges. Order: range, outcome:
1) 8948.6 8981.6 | 21.03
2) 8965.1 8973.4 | 20.95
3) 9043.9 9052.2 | 21.28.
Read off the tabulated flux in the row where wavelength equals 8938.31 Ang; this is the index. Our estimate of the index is 20.48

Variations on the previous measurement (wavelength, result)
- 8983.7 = 20.74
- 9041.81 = 20.26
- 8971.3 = 20.89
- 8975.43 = 21.03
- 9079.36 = 21.53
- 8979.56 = 20.57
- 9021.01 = 20.68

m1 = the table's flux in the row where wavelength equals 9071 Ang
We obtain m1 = 27.26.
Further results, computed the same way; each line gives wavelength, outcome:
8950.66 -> 20.88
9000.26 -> 20.55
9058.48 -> 20.92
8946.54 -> 20.82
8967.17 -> 20.95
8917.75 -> 21.74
